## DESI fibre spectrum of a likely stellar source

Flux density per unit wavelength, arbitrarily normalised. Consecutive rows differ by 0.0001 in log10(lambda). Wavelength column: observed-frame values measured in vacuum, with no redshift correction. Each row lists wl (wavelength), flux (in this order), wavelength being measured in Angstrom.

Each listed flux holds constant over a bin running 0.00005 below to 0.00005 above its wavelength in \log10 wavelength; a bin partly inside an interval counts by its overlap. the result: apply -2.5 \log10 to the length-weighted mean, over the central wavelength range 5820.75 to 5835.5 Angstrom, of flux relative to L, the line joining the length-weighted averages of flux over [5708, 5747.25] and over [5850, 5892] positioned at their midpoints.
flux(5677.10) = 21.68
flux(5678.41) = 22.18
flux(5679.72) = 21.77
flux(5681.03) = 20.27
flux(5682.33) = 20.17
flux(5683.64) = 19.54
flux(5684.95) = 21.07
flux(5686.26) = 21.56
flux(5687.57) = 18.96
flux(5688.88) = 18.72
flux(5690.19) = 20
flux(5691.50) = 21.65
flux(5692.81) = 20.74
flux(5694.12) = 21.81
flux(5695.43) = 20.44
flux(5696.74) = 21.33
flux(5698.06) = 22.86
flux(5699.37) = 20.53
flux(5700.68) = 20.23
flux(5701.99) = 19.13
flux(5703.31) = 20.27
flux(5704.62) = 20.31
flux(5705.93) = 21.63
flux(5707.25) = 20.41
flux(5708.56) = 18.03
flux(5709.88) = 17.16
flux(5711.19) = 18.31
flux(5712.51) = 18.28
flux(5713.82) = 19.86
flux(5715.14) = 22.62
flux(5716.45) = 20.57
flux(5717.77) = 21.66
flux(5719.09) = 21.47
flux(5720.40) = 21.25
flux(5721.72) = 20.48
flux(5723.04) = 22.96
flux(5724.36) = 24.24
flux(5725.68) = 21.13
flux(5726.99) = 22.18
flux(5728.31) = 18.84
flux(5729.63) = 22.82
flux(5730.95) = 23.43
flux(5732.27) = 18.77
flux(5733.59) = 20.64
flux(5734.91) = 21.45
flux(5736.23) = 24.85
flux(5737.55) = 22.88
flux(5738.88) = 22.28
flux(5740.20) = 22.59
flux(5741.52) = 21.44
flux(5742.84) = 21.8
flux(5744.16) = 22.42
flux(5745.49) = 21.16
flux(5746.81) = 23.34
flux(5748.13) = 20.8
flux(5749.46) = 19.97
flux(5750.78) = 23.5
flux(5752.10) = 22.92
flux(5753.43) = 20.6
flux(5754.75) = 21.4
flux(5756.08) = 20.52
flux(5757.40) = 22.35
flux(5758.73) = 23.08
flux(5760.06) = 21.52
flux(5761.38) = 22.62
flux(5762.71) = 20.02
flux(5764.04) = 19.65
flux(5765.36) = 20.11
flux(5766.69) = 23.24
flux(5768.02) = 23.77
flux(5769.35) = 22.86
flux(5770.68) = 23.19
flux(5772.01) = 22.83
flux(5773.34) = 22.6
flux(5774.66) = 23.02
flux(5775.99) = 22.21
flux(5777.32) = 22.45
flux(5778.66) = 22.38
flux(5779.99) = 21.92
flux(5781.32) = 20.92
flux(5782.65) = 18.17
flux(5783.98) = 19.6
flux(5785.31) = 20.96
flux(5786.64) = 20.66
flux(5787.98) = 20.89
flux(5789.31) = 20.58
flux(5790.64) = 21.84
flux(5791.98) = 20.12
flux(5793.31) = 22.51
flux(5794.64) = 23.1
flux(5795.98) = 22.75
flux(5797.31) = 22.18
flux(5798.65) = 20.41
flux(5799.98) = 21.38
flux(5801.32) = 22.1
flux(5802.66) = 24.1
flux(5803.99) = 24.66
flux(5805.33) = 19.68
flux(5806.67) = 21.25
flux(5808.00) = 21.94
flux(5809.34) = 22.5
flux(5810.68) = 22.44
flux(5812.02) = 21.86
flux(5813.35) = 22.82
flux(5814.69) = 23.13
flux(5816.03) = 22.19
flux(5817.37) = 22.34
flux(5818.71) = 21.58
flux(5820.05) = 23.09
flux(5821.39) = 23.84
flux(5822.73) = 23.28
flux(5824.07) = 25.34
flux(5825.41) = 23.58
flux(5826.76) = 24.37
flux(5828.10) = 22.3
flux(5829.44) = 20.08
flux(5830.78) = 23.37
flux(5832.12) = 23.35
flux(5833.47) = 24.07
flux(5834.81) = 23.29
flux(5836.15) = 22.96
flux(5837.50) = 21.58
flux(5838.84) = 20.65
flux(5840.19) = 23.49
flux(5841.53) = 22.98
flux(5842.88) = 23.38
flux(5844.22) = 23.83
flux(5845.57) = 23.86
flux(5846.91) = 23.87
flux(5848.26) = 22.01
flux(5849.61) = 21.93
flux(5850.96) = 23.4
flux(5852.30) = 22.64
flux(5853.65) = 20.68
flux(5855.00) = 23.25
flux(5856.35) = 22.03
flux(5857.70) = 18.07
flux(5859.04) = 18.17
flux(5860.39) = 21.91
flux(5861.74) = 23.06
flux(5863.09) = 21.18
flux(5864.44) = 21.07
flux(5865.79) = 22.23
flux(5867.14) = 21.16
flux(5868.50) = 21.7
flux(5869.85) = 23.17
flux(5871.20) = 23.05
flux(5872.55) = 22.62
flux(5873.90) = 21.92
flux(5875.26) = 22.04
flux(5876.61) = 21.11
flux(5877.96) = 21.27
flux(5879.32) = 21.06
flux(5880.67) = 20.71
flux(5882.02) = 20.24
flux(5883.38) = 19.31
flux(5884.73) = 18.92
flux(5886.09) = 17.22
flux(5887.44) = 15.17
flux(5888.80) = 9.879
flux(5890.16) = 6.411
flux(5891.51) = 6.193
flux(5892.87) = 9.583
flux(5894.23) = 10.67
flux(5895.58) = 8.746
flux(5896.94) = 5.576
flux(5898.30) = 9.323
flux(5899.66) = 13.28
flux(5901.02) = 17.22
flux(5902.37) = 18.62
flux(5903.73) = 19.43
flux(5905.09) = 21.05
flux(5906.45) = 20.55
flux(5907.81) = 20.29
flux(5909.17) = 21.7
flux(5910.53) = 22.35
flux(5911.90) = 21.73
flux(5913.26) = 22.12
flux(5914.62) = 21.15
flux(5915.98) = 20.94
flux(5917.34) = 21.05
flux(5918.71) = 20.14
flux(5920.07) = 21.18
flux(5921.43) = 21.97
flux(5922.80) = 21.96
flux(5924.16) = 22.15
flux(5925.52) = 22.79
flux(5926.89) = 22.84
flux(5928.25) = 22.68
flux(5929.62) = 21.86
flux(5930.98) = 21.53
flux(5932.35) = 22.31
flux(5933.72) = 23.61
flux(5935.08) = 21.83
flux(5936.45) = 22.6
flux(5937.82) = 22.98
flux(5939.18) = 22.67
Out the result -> -0.16 mag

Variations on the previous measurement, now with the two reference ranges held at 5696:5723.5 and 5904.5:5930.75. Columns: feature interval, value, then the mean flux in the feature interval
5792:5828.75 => -0.079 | 22.6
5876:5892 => 0.279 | 16.6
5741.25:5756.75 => -0.052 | 21.7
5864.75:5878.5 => -0.033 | 22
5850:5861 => -0.002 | 21.3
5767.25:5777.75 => -0.105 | 22.9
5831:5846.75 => -0.094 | 23.1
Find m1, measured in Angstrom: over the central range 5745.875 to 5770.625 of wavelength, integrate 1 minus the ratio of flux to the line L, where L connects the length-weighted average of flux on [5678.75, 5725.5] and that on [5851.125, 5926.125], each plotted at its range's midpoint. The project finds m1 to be -2.1 Angstrom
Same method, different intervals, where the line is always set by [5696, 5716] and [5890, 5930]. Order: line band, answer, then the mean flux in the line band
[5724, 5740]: -1.7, 21.9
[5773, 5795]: -2.4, 21.4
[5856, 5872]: -2.6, 21.4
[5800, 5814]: -2.4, 22.3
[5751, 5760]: -1.1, 21.9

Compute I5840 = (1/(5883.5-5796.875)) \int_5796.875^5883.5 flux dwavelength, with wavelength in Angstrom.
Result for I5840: 22.2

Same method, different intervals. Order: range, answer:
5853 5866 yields 21.1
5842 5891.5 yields 20.5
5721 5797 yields 21.8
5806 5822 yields 22.4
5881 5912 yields 15.3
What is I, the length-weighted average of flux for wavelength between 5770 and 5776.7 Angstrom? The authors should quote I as 22.8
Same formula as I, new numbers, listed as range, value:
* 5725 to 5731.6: 21.7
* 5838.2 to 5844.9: 22.9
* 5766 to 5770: 23.2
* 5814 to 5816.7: 22.6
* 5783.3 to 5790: 20.6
